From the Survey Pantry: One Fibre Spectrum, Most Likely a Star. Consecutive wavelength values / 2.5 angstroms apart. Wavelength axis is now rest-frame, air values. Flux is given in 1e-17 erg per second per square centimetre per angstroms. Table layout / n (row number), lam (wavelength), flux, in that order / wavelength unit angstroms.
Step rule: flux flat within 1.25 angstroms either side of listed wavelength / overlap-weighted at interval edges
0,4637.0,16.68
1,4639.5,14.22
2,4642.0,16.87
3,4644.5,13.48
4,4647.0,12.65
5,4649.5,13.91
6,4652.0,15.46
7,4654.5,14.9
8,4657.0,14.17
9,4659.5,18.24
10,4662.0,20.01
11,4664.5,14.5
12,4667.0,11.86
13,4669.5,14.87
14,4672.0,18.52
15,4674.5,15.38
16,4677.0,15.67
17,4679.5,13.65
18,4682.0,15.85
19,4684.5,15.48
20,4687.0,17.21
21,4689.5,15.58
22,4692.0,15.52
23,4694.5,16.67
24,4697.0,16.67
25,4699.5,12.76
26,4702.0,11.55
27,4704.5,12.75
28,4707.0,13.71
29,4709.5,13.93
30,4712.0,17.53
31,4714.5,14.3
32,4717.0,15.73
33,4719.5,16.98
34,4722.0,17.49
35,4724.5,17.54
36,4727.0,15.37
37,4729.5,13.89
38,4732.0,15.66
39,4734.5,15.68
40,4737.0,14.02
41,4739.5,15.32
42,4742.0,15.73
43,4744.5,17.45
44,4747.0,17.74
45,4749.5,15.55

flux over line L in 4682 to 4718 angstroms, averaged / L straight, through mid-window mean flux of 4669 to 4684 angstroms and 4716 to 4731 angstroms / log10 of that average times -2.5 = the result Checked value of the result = 0.07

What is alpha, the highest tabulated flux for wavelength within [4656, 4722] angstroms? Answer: 20.01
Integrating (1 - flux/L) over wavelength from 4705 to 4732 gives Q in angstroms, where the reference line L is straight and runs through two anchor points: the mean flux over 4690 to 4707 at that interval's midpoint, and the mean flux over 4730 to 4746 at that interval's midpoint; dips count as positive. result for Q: -1.07 angstroms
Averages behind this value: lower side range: 14.3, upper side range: 15.6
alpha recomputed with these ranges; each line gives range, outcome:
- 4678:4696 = 17.21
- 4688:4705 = 16.67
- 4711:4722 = 17.53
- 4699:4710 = 13.93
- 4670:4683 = 18.52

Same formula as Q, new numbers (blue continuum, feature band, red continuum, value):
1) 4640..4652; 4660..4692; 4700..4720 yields -3.09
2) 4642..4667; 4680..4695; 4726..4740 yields -0.81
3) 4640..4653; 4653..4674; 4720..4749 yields -1.59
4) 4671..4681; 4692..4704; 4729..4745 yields 0.91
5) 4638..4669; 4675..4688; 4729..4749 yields -0.22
